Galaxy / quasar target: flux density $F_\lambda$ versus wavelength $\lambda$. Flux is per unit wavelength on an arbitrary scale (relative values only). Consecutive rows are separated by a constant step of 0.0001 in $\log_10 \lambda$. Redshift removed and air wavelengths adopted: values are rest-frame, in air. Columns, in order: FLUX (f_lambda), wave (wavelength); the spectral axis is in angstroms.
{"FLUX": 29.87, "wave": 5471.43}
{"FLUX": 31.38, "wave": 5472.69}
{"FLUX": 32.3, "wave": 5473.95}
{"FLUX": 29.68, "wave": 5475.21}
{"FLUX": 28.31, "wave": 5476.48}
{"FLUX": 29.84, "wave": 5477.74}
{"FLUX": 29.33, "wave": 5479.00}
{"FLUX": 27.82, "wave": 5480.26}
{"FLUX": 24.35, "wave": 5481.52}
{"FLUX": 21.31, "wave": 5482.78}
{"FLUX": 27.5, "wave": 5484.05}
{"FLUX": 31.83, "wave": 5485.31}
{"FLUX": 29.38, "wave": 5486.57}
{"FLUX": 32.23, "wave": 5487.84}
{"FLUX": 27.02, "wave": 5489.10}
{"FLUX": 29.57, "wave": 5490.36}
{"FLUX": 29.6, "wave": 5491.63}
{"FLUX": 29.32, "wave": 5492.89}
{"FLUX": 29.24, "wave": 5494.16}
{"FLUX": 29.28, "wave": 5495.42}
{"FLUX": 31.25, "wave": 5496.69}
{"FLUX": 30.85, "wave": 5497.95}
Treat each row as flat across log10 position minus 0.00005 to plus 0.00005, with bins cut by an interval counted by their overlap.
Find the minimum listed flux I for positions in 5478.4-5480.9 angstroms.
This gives 27.82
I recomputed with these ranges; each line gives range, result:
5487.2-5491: 27.02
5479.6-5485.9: 21.31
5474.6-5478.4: 28.31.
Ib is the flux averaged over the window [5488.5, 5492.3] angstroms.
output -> 28.8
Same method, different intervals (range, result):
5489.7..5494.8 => 29.4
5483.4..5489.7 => 29.6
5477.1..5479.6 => 29.6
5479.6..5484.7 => 25.3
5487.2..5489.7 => 29.6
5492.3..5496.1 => 29.3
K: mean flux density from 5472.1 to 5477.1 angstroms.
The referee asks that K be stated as 30.4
